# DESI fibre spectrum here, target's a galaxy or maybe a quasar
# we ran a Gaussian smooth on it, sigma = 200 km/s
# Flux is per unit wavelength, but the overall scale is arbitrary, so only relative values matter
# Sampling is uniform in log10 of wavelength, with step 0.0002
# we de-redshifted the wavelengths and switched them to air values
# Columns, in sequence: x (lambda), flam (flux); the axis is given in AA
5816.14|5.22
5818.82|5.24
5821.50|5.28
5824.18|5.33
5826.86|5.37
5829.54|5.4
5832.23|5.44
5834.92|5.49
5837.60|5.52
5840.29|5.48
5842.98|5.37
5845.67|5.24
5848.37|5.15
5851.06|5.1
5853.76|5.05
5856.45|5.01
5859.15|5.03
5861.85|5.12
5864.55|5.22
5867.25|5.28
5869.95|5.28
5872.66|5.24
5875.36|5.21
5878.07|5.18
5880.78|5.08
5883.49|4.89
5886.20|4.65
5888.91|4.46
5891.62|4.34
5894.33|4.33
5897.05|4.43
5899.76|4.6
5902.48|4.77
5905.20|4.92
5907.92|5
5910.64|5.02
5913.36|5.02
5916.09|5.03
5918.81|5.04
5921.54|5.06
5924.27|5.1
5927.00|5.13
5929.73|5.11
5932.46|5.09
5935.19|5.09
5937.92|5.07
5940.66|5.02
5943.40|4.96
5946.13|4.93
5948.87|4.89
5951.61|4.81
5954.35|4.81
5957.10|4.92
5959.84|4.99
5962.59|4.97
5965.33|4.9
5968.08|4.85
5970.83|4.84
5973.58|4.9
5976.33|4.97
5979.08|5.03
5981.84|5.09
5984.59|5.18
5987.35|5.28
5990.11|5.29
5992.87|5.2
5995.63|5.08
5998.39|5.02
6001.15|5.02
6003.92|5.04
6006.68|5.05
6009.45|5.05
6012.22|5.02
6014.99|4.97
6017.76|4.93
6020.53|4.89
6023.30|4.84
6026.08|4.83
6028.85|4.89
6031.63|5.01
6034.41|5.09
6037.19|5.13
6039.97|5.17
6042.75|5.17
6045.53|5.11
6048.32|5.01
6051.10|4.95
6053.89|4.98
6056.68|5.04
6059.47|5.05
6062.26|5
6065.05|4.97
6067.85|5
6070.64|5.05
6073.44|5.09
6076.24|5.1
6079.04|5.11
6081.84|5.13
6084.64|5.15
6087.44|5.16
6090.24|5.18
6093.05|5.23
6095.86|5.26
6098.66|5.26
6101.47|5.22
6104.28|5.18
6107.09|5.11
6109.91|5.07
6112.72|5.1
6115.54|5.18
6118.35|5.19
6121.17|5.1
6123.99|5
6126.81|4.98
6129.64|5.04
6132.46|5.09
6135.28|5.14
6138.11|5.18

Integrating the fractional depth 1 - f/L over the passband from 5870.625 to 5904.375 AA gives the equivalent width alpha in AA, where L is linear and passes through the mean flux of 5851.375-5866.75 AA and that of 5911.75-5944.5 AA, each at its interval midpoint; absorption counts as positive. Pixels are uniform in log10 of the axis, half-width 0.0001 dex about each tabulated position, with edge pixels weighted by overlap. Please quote 2.0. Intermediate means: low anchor 5.1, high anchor 5.06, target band 4.78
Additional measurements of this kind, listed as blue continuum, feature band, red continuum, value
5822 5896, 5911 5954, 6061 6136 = 0.84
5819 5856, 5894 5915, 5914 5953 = 1.33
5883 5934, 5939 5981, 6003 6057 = -0.08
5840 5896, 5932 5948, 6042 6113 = 0.10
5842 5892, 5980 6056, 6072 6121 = 1.14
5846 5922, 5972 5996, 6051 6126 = -0.41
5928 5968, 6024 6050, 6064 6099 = 0.18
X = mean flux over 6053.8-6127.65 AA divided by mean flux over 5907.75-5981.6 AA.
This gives 1.03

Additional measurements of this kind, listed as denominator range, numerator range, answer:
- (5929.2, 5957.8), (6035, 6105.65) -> 1.03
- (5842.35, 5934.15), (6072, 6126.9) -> 1.03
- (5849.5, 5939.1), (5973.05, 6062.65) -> 1.01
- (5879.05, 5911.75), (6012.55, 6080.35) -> 1.06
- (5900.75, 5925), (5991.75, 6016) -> 1.01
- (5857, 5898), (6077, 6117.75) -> 1.05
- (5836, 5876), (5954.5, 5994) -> 0.96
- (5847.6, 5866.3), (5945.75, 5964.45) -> 0.96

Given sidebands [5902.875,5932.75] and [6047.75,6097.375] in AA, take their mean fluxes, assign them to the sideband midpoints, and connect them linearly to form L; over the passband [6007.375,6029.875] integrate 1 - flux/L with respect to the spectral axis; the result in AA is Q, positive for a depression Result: 0.6 AA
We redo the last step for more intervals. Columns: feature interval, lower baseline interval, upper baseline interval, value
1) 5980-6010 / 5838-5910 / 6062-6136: -0.4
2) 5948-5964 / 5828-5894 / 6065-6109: 0.7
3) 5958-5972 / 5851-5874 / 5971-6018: 0.5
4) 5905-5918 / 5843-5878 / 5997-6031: 0.2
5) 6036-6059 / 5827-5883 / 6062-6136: 0.3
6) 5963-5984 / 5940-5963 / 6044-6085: 0.0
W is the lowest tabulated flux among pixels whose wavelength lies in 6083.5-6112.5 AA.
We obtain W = 5.07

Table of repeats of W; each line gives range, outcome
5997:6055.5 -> 4.83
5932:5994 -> 4.81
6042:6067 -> 4.95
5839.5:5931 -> 4.33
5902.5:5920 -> 4.92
